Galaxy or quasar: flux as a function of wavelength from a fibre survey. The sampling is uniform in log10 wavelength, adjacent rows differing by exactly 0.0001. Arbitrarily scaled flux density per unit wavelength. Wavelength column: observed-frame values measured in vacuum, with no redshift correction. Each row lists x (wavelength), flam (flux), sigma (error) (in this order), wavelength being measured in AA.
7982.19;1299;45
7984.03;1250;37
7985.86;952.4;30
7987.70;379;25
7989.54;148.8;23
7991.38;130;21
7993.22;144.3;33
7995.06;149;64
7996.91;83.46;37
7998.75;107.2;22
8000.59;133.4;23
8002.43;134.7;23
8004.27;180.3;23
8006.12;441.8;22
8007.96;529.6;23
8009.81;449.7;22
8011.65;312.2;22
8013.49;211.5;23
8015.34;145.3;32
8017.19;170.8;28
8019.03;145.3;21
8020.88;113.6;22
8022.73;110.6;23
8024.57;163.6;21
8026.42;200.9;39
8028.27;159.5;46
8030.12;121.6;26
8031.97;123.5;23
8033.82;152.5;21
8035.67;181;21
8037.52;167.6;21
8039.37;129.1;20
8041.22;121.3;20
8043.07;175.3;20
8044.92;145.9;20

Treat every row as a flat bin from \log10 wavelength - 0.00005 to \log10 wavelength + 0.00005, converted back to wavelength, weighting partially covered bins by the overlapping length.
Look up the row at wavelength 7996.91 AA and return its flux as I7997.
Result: 83.46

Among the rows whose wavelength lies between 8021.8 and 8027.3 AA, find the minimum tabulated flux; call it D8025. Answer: 110.6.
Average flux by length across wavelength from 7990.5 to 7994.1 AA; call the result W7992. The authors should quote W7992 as 137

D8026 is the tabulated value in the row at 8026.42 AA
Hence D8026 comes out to 200.9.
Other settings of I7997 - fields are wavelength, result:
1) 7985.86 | 952.4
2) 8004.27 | 180.3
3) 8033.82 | 152.5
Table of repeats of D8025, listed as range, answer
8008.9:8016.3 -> 145.3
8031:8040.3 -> 123.5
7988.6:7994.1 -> 130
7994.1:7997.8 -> 83.46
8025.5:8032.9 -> 121.6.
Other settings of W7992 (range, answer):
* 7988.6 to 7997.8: 132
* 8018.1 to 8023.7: 124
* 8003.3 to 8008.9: 381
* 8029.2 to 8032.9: 123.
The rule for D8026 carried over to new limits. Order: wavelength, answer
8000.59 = 133.4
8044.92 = 145.9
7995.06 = 149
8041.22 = 121.3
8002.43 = 134.7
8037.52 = 167.6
